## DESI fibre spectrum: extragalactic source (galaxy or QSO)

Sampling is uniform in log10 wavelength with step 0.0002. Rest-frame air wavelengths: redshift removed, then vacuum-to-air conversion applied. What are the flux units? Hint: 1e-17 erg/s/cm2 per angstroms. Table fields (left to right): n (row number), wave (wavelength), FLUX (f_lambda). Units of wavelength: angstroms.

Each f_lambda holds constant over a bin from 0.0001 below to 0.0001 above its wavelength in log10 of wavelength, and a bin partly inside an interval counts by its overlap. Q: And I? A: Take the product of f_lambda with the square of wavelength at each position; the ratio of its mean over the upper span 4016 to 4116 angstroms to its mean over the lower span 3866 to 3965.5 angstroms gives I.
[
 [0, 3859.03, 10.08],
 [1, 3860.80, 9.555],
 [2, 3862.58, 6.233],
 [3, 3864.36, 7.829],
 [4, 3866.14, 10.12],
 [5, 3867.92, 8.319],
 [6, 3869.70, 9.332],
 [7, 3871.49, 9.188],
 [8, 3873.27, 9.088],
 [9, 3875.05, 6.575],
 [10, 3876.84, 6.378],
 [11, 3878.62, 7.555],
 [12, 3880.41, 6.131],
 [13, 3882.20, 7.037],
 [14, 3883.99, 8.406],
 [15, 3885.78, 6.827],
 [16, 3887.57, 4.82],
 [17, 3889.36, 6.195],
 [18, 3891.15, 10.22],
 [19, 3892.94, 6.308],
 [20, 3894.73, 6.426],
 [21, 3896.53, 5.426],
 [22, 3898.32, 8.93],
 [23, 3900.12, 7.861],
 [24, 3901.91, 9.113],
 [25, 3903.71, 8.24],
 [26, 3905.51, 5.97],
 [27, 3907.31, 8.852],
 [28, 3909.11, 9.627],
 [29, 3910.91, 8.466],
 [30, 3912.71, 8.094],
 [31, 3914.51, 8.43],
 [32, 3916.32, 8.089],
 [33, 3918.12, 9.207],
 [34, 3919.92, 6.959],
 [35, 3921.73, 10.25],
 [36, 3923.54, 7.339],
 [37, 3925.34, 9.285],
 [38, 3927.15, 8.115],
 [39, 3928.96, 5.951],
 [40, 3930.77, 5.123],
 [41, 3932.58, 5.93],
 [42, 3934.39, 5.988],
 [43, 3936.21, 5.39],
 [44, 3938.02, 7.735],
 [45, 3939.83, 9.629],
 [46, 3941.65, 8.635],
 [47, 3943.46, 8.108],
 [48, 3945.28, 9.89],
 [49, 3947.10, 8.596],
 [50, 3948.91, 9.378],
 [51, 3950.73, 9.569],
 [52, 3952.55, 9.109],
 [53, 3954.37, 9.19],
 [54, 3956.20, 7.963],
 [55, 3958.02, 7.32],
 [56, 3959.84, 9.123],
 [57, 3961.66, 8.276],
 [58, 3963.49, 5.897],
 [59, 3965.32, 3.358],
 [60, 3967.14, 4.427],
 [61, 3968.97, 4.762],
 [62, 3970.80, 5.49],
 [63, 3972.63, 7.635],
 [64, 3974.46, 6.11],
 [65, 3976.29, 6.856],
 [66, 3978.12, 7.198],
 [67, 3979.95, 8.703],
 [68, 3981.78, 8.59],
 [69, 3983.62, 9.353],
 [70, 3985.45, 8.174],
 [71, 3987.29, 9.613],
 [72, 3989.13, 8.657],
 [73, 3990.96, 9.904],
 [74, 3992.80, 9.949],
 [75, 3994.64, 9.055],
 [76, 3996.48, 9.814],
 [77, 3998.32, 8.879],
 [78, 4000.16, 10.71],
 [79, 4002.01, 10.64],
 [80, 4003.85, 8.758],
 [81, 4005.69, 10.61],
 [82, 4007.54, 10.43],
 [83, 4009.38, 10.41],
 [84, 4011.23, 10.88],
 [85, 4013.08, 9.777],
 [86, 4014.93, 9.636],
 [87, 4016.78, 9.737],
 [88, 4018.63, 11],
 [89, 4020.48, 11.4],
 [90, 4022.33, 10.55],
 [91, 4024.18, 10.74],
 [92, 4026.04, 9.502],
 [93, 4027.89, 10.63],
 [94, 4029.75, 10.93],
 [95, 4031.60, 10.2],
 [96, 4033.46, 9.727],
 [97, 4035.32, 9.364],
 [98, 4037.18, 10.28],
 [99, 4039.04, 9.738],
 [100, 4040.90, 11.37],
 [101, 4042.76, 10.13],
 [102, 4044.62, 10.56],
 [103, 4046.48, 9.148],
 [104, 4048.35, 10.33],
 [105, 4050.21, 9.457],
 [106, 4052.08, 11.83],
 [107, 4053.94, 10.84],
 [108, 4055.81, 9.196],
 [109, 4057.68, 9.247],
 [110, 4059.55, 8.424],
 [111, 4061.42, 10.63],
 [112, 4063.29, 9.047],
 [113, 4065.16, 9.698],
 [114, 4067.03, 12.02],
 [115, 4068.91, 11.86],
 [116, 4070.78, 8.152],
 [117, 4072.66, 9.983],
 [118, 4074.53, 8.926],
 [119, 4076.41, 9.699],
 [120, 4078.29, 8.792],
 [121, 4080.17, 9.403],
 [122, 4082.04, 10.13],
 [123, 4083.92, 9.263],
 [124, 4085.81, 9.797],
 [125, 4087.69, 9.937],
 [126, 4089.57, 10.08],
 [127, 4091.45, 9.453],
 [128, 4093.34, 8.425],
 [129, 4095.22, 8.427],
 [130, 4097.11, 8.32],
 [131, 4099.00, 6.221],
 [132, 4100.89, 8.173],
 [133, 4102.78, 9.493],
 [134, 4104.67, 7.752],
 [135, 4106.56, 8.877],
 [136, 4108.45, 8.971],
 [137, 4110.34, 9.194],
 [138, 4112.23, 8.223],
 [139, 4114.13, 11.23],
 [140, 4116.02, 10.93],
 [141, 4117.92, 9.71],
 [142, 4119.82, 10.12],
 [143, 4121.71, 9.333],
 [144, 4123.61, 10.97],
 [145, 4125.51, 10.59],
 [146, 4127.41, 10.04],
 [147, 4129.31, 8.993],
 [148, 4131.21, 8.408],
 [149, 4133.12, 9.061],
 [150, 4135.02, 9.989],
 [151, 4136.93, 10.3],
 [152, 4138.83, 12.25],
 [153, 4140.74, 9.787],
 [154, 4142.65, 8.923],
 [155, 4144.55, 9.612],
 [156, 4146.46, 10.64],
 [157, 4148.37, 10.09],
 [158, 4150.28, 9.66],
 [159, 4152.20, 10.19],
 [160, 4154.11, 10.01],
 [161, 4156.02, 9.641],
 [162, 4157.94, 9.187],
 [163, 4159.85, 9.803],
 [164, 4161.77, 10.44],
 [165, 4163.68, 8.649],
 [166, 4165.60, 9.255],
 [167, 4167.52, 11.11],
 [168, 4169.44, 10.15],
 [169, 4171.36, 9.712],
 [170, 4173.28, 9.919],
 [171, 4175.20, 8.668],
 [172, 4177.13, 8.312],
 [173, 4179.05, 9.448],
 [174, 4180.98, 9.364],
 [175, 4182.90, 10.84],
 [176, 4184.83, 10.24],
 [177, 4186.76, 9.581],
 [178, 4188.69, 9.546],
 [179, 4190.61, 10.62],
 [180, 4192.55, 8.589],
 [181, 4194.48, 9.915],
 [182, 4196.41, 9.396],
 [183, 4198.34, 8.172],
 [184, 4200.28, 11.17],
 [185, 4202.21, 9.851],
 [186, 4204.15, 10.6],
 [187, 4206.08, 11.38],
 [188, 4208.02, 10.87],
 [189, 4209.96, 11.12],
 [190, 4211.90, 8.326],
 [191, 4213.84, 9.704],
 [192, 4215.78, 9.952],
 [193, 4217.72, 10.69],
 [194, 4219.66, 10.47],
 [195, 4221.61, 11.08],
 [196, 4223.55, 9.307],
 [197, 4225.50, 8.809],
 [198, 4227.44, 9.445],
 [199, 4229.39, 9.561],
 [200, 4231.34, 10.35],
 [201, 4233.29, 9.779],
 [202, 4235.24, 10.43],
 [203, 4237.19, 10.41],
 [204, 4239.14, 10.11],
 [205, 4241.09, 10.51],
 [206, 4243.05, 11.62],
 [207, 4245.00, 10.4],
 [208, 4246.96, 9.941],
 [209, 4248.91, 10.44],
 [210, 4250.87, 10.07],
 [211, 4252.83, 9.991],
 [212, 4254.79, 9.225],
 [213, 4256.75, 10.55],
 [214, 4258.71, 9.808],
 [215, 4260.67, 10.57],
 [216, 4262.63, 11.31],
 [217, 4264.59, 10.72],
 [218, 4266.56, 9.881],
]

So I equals 1.3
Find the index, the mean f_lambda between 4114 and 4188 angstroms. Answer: 9.86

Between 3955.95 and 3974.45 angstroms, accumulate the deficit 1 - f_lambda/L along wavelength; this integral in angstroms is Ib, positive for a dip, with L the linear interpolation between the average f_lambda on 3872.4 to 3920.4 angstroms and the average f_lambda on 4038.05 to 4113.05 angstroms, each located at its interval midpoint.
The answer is 4.4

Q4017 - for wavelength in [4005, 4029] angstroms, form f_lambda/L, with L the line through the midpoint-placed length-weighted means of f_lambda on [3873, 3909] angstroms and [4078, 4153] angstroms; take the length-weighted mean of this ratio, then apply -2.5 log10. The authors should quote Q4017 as -0.21 mag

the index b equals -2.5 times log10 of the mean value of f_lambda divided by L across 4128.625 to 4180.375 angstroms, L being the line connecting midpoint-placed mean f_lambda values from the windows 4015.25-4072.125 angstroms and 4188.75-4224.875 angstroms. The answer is 0.04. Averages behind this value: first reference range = 10.2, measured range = 9.71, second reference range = 10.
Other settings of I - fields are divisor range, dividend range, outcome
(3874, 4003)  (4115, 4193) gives 1.39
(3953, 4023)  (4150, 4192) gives 1.23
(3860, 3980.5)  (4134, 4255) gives 1.50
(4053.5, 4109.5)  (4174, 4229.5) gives 1.12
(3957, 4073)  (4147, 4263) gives 1.18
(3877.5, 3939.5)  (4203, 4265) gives 1.60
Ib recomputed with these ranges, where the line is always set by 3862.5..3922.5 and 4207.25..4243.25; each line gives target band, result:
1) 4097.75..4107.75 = 1.2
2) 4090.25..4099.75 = 1.0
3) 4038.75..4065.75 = -3.2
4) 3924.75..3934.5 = 1.7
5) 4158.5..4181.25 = 0.4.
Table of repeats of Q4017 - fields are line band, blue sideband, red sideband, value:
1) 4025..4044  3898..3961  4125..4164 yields -0.14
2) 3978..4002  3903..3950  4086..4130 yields -0.10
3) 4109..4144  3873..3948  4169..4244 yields -0.06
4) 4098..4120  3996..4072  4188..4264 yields 0.12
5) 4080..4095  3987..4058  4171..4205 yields 0.05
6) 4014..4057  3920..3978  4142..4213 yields -0.23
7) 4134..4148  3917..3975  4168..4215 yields -0.10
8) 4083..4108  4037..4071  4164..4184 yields 0.14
